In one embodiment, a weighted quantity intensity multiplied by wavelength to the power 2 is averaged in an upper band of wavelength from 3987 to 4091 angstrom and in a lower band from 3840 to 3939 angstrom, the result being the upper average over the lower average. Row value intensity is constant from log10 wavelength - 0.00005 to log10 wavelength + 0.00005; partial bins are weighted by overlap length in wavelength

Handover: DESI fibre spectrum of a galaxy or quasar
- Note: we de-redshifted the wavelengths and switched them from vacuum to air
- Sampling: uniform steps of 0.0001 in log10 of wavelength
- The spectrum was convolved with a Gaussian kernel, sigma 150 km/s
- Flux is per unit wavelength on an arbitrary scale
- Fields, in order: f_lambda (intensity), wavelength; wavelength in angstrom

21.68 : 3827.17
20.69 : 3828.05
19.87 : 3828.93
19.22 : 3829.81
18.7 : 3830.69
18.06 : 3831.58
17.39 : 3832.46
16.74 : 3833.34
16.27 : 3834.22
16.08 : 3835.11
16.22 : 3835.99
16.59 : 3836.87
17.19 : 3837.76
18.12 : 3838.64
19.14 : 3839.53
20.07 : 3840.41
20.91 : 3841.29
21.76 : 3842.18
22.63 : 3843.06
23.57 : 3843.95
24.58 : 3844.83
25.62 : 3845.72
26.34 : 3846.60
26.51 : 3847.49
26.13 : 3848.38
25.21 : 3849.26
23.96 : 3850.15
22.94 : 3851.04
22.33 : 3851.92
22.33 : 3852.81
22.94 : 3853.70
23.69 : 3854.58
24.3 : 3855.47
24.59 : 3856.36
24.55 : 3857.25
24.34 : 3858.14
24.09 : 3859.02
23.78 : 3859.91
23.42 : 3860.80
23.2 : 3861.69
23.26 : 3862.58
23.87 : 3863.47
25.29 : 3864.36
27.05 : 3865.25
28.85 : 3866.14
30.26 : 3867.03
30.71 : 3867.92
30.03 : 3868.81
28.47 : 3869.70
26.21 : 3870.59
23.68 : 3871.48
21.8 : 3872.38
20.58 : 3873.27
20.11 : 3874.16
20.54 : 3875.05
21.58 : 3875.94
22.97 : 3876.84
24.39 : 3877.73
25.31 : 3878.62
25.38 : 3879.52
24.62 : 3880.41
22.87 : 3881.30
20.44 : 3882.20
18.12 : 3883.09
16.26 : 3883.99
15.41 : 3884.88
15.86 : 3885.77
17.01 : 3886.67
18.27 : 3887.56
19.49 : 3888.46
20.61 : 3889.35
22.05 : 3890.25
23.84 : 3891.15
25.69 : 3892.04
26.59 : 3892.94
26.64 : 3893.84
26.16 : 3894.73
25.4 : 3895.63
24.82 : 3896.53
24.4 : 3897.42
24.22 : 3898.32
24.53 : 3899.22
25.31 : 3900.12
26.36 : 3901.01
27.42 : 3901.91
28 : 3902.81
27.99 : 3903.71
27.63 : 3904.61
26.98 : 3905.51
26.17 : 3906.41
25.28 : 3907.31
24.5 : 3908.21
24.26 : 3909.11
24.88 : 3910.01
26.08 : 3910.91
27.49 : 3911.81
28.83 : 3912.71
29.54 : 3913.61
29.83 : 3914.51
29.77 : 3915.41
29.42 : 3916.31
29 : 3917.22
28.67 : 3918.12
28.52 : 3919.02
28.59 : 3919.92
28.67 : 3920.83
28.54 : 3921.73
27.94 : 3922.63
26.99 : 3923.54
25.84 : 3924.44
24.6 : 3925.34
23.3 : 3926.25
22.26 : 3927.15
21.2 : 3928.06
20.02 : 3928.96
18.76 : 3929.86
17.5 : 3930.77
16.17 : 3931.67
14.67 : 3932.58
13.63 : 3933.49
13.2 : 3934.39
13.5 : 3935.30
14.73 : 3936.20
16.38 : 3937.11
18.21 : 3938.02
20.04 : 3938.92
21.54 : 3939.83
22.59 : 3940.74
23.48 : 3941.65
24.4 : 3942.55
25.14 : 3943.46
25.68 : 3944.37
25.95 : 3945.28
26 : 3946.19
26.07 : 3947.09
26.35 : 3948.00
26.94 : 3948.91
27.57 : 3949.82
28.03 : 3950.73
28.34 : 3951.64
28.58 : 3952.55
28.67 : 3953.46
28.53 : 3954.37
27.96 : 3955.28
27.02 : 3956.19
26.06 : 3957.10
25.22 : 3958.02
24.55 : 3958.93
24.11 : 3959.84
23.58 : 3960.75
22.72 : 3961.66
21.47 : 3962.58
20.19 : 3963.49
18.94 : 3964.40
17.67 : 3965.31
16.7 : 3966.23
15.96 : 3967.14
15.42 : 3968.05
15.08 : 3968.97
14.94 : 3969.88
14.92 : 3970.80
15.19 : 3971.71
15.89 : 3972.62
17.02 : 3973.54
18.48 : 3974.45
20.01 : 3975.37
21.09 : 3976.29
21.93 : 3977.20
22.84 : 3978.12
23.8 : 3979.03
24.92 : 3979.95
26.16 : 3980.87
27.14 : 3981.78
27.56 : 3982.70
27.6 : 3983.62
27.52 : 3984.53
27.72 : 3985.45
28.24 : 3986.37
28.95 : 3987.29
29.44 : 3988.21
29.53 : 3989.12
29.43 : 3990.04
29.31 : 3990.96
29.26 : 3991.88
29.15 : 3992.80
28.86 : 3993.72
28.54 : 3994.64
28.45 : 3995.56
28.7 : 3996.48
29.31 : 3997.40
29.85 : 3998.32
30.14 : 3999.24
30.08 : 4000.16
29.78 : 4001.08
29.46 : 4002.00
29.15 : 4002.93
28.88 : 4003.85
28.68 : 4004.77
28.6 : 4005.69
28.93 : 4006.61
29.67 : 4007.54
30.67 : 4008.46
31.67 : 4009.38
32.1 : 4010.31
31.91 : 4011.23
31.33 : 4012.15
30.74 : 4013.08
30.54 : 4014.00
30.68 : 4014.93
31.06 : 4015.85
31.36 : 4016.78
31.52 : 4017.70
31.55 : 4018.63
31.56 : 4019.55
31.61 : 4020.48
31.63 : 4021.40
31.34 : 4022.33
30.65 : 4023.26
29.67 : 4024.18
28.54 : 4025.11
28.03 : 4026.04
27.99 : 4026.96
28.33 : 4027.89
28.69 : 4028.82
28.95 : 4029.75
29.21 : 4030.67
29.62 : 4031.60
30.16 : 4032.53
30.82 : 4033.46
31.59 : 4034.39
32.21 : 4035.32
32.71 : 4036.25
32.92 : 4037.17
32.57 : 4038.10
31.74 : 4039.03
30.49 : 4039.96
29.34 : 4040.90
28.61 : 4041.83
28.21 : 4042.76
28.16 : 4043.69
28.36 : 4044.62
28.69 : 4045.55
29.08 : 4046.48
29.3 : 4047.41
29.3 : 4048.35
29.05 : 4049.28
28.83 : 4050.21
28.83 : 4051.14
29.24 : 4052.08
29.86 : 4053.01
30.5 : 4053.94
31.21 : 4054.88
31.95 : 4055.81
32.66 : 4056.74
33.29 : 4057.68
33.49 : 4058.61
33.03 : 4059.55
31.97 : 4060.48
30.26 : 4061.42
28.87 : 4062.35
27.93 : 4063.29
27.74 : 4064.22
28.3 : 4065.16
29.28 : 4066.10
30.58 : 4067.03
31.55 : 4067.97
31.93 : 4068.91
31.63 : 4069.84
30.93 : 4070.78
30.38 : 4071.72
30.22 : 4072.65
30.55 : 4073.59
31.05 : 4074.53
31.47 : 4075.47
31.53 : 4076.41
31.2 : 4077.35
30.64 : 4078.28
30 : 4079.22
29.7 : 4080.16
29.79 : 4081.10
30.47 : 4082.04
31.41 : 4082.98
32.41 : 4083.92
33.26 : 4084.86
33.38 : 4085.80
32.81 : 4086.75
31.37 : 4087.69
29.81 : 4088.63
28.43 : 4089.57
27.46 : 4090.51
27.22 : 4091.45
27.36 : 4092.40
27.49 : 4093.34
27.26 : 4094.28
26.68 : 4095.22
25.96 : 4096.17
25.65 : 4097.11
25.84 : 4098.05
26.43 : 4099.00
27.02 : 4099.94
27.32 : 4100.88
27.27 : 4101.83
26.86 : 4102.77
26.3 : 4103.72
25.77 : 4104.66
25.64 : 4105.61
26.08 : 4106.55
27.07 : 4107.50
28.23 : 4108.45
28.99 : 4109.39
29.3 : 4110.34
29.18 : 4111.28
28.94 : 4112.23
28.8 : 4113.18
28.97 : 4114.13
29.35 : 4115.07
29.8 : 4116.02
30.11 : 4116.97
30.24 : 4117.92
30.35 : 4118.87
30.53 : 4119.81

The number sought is 1.4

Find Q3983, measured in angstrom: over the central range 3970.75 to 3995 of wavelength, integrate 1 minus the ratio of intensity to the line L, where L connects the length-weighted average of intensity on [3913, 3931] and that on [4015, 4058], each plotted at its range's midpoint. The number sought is 2.9 angstrom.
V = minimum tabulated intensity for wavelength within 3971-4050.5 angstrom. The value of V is 15.19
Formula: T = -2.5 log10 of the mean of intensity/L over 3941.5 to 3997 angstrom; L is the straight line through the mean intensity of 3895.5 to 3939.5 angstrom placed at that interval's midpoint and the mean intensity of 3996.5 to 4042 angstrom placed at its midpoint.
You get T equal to 0.12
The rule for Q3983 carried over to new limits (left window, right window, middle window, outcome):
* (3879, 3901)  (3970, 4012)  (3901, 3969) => 0.8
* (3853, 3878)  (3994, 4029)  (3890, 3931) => 0.5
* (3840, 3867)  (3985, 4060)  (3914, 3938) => 3.6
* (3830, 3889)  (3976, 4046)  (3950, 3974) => 4.7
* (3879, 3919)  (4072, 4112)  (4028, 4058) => -2.6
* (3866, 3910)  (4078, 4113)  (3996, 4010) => -1.7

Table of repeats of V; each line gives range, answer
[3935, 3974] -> 13.5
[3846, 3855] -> 22.33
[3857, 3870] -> 23.2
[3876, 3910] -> 15.41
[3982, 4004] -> 27.52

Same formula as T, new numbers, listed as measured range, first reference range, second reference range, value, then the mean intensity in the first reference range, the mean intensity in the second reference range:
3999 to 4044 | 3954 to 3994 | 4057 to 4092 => -0.13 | 23.3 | 30.7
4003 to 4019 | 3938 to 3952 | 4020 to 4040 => -0.05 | 25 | 30.4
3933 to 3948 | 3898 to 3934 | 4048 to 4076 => 0.25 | 25.2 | 30.5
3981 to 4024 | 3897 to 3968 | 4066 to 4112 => -0.13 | 24.1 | 29.1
